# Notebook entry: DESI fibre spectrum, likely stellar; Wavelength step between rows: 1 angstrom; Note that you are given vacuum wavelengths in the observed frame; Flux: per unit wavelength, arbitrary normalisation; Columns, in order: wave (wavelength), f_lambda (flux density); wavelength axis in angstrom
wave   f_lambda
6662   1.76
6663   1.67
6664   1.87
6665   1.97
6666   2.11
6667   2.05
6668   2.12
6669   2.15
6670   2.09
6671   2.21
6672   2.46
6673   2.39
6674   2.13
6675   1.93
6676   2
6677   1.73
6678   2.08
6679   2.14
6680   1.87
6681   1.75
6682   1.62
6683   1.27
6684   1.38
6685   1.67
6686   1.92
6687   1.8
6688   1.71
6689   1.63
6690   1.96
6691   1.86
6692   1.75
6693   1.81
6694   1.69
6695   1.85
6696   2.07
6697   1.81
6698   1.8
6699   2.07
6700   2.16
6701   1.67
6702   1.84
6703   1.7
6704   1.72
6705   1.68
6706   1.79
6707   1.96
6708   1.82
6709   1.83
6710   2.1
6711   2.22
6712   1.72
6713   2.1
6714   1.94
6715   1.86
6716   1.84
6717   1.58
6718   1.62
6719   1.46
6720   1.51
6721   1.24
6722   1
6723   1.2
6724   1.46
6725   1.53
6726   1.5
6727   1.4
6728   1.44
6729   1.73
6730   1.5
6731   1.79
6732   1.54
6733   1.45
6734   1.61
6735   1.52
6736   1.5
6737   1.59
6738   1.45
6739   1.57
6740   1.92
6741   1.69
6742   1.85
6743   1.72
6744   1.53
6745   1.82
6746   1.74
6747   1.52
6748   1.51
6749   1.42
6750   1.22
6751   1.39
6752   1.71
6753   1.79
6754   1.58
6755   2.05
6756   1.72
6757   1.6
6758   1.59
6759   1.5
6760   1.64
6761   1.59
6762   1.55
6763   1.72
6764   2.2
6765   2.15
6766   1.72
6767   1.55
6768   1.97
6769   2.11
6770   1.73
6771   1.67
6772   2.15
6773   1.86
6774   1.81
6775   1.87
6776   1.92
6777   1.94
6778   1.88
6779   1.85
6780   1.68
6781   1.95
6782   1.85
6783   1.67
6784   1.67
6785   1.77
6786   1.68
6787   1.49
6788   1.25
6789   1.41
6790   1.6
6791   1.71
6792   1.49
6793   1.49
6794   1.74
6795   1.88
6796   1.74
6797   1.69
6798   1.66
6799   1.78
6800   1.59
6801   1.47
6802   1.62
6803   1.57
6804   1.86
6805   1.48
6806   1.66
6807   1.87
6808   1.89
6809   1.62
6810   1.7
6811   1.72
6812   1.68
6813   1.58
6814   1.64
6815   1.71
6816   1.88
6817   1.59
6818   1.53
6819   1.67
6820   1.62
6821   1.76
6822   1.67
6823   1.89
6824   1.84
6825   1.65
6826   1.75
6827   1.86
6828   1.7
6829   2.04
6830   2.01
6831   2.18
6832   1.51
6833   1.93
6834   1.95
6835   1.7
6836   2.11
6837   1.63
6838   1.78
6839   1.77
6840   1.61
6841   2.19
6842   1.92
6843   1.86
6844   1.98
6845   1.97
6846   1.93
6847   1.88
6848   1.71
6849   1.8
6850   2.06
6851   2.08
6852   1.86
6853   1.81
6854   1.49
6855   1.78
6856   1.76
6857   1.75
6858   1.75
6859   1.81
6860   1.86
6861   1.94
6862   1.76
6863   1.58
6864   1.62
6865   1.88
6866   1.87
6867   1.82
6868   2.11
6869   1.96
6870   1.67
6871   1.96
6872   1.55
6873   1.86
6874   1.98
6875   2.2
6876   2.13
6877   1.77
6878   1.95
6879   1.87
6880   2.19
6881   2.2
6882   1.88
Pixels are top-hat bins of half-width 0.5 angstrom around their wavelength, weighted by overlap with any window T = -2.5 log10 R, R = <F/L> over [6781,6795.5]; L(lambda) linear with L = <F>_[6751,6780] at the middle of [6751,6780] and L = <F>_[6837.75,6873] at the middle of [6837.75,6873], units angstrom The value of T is 0.11 mag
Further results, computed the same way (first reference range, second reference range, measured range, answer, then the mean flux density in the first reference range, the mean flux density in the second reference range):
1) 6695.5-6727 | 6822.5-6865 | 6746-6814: 0.05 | 1.73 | 1.84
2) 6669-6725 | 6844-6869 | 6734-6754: 0.14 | 1.81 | 1.83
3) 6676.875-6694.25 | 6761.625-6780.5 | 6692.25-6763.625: 0.09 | 1.76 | 1.86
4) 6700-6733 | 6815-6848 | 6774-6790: 0.02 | 1.67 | 1.82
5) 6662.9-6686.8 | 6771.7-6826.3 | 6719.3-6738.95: 0.24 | 1.94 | 1.71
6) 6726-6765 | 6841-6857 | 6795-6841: 0.03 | 1.63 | 1.87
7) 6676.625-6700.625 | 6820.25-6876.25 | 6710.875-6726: 0.14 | 1.81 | 1.85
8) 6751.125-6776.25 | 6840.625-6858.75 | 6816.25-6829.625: 0.06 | 1.78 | 1.86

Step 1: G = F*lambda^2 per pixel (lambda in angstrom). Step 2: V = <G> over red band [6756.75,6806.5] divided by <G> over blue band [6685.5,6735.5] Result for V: 1.0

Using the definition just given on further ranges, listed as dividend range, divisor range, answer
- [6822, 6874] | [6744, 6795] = 1.10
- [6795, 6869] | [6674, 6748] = 1.08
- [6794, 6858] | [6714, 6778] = 1.10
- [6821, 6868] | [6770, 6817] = 1.09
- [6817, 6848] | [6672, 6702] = 1.03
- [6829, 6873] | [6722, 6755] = 1.22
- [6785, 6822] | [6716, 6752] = 1.10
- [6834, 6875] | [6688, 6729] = 1.11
